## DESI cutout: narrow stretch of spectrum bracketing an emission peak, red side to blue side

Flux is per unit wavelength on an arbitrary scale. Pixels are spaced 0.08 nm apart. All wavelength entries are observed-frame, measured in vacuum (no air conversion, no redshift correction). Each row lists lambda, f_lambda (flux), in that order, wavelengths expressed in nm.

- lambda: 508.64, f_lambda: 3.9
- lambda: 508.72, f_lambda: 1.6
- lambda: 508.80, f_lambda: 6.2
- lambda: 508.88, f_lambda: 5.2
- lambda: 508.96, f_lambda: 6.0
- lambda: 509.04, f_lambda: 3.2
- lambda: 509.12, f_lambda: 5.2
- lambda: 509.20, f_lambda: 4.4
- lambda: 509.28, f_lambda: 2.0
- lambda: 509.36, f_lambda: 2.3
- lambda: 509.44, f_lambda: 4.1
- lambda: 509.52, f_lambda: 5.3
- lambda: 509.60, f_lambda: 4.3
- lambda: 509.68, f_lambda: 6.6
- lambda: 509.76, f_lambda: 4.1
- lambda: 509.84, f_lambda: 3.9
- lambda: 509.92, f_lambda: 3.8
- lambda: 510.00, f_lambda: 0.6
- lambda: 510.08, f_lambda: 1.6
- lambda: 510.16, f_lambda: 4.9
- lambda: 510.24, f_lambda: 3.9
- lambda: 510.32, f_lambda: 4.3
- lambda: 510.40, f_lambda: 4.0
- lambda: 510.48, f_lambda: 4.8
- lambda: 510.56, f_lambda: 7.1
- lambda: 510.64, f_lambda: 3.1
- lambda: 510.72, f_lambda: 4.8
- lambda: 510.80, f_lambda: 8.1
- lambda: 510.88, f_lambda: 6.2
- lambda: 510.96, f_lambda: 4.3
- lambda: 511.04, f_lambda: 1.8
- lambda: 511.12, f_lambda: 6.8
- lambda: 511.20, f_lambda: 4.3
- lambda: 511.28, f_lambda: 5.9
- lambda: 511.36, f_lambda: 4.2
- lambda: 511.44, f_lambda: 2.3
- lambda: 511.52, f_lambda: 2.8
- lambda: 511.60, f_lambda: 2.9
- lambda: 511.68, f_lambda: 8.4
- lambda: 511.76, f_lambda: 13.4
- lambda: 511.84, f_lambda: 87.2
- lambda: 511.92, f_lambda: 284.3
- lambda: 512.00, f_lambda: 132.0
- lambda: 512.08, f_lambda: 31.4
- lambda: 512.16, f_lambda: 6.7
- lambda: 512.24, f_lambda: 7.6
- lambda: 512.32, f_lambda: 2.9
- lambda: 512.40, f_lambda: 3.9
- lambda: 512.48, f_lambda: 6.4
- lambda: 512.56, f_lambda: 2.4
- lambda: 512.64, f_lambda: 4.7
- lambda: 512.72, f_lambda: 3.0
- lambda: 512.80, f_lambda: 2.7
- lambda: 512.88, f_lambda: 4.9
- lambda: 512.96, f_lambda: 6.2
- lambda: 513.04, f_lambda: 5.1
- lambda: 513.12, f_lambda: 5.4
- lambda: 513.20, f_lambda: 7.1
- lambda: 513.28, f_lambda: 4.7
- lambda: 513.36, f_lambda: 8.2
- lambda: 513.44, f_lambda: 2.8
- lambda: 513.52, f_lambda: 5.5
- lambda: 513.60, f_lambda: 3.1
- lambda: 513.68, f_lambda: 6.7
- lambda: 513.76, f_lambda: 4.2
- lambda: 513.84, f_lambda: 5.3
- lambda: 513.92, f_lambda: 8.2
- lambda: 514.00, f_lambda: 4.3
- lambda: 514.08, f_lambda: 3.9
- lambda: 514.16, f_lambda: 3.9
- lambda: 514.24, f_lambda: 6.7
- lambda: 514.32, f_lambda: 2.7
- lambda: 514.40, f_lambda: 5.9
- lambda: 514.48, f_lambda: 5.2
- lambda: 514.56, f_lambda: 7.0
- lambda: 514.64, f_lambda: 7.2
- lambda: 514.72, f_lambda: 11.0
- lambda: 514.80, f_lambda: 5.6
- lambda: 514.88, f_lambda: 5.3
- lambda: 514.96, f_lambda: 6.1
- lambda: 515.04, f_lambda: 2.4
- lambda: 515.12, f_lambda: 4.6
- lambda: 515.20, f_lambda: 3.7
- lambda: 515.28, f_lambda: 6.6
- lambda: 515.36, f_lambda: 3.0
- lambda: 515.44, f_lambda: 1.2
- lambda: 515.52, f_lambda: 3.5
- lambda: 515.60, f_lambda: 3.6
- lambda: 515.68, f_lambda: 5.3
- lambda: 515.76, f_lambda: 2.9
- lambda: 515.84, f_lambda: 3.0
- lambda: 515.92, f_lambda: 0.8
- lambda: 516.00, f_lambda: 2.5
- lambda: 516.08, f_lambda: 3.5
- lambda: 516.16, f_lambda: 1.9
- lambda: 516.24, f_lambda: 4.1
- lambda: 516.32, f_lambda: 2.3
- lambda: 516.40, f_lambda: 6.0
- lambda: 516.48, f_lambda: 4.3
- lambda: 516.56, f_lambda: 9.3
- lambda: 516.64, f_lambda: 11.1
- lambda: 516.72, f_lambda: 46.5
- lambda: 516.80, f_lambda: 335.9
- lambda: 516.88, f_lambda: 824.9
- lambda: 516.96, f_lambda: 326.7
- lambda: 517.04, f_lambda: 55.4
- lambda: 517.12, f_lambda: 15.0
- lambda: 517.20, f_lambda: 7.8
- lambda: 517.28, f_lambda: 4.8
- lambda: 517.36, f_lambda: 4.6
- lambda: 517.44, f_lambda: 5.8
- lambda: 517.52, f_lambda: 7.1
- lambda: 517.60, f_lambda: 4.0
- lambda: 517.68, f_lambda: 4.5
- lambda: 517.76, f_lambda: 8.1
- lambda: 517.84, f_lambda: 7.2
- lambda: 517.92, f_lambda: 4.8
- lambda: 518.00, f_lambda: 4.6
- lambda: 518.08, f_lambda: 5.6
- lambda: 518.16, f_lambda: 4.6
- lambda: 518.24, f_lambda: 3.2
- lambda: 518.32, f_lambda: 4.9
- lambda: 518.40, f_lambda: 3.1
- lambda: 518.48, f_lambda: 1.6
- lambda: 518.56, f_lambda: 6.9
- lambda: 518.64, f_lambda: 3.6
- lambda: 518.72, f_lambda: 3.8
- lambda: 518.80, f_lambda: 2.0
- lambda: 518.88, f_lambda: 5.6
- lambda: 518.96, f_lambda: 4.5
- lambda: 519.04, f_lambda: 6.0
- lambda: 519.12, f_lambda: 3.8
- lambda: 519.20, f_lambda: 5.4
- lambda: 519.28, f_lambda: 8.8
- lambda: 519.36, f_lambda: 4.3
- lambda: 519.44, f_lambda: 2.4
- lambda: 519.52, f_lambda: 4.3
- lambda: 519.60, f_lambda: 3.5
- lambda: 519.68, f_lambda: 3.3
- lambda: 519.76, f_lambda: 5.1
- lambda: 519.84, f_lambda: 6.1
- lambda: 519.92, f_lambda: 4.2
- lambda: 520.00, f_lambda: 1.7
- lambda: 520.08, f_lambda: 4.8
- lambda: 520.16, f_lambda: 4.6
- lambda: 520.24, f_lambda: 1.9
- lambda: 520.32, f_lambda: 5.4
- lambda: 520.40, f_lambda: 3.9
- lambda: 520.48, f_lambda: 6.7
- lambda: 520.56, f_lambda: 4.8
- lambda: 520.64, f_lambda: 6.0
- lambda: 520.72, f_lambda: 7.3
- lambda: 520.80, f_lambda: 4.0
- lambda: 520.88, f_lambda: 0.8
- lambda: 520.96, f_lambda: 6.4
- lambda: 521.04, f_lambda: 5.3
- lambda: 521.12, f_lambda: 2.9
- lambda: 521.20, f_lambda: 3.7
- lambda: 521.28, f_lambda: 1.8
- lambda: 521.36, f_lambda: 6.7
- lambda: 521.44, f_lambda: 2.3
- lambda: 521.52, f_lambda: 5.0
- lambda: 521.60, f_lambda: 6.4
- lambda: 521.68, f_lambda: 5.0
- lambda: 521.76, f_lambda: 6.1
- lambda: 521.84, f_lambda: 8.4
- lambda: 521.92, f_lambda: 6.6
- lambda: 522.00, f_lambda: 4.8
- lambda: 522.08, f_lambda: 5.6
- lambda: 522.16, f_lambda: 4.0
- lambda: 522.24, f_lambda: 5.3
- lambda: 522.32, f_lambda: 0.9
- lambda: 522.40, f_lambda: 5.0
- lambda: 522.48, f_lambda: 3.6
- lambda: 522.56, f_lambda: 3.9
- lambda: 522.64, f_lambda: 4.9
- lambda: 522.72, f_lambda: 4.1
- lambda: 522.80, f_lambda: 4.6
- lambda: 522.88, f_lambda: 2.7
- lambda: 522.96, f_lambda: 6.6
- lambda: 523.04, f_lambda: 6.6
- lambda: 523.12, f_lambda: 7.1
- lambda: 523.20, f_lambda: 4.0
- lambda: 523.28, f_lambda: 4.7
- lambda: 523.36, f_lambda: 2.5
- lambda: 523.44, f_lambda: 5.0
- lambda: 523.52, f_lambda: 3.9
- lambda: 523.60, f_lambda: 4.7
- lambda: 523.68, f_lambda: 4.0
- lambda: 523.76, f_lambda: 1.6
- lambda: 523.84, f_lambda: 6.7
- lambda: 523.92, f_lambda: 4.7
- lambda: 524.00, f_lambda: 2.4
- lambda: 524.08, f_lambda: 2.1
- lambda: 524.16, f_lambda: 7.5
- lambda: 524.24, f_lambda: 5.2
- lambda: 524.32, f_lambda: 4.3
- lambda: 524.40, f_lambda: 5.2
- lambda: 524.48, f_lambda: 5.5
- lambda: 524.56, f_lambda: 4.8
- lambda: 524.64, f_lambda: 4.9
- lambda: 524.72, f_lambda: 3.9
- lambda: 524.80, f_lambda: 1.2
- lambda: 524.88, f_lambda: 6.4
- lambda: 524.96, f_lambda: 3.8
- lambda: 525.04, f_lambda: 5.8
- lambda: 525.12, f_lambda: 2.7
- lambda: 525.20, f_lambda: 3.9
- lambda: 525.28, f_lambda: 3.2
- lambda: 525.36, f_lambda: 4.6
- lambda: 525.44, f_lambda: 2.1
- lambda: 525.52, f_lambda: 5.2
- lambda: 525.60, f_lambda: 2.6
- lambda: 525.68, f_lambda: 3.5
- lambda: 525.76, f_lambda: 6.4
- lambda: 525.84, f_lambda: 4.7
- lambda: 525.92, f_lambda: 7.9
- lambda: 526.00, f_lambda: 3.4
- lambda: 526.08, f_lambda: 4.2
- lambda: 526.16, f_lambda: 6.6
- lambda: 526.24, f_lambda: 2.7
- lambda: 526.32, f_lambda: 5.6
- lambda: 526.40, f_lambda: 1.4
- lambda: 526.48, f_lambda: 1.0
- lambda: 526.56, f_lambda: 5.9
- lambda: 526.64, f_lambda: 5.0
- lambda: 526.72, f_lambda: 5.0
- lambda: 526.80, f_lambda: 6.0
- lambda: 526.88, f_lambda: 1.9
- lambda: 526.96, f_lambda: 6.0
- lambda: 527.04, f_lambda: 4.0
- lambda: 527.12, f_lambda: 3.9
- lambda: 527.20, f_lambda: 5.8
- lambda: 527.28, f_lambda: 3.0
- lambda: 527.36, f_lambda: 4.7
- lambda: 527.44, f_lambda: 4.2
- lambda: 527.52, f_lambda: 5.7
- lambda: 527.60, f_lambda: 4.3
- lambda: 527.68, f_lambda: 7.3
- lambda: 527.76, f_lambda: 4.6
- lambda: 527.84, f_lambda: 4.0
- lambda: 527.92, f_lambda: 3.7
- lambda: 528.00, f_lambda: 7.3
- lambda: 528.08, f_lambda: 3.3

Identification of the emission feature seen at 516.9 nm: [O III]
